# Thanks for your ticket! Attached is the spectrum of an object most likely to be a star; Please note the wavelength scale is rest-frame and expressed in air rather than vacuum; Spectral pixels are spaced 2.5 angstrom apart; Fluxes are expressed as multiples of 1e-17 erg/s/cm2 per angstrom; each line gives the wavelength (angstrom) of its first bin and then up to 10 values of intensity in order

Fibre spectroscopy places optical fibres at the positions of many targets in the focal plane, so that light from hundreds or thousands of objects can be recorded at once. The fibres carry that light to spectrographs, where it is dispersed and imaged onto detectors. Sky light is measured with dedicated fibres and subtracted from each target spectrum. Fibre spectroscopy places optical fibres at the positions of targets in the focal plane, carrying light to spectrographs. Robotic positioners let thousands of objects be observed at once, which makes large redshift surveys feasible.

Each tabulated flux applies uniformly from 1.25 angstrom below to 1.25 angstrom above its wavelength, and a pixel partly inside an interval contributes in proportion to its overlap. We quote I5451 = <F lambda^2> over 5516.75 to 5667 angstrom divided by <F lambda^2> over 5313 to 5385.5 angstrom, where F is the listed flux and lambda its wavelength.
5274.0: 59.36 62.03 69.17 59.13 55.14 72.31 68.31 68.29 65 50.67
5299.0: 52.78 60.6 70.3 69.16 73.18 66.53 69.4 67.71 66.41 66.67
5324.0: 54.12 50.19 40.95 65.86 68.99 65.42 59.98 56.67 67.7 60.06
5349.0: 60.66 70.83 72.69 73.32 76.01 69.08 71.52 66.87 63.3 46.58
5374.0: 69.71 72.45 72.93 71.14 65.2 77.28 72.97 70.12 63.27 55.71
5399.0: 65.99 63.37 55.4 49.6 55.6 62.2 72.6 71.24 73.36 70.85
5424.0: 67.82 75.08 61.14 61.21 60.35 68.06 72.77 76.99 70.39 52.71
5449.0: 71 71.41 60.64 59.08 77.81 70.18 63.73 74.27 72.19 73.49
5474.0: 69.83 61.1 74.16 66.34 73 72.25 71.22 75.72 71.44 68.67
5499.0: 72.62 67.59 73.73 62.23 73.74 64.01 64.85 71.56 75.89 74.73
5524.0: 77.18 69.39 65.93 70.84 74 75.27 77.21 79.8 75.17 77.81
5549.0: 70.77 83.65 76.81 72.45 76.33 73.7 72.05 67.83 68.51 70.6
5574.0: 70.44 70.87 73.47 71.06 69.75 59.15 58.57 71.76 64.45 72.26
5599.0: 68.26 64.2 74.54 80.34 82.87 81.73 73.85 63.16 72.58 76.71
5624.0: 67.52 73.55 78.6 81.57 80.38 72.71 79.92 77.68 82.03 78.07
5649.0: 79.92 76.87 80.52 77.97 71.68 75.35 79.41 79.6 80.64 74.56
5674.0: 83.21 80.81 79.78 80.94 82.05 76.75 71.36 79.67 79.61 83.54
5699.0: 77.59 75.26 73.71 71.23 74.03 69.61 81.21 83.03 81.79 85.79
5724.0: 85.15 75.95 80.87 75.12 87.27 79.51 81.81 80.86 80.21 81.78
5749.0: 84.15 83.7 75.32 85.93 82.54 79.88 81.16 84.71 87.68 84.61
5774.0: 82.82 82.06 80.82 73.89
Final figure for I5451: 1.2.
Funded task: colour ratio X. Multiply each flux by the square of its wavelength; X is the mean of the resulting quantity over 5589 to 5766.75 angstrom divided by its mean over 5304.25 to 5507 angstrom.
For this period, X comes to 1.28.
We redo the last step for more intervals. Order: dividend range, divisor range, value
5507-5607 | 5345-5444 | 1.14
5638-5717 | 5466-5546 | 1.16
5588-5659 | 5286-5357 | 1.31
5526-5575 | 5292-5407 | 1.23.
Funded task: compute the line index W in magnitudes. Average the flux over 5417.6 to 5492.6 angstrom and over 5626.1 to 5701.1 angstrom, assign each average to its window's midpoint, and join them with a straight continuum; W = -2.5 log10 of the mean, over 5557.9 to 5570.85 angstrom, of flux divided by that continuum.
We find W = 0.04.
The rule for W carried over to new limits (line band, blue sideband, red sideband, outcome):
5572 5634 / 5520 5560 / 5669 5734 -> 0.066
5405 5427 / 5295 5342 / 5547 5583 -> 0.004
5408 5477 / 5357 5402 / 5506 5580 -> 0.026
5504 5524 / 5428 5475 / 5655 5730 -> 0.004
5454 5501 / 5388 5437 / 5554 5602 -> -0.055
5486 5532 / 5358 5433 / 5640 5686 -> 0.014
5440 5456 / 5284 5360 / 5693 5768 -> 0.035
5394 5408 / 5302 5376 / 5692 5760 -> 0.152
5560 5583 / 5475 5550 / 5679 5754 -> 0.043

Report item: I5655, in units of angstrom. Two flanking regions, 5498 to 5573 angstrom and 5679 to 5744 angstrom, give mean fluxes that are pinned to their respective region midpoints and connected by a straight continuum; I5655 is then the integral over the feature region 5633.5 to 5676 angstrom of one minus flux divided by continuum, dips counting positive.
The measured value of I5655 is -0.8 angstrom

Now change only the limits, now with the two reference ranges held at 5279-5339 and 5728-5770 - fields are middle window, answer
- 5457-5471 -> -0.3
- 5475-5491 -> 0.1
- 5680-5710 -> 0.9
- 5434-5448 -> 0.2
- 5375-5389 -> -1.2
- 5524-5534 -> 0.3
